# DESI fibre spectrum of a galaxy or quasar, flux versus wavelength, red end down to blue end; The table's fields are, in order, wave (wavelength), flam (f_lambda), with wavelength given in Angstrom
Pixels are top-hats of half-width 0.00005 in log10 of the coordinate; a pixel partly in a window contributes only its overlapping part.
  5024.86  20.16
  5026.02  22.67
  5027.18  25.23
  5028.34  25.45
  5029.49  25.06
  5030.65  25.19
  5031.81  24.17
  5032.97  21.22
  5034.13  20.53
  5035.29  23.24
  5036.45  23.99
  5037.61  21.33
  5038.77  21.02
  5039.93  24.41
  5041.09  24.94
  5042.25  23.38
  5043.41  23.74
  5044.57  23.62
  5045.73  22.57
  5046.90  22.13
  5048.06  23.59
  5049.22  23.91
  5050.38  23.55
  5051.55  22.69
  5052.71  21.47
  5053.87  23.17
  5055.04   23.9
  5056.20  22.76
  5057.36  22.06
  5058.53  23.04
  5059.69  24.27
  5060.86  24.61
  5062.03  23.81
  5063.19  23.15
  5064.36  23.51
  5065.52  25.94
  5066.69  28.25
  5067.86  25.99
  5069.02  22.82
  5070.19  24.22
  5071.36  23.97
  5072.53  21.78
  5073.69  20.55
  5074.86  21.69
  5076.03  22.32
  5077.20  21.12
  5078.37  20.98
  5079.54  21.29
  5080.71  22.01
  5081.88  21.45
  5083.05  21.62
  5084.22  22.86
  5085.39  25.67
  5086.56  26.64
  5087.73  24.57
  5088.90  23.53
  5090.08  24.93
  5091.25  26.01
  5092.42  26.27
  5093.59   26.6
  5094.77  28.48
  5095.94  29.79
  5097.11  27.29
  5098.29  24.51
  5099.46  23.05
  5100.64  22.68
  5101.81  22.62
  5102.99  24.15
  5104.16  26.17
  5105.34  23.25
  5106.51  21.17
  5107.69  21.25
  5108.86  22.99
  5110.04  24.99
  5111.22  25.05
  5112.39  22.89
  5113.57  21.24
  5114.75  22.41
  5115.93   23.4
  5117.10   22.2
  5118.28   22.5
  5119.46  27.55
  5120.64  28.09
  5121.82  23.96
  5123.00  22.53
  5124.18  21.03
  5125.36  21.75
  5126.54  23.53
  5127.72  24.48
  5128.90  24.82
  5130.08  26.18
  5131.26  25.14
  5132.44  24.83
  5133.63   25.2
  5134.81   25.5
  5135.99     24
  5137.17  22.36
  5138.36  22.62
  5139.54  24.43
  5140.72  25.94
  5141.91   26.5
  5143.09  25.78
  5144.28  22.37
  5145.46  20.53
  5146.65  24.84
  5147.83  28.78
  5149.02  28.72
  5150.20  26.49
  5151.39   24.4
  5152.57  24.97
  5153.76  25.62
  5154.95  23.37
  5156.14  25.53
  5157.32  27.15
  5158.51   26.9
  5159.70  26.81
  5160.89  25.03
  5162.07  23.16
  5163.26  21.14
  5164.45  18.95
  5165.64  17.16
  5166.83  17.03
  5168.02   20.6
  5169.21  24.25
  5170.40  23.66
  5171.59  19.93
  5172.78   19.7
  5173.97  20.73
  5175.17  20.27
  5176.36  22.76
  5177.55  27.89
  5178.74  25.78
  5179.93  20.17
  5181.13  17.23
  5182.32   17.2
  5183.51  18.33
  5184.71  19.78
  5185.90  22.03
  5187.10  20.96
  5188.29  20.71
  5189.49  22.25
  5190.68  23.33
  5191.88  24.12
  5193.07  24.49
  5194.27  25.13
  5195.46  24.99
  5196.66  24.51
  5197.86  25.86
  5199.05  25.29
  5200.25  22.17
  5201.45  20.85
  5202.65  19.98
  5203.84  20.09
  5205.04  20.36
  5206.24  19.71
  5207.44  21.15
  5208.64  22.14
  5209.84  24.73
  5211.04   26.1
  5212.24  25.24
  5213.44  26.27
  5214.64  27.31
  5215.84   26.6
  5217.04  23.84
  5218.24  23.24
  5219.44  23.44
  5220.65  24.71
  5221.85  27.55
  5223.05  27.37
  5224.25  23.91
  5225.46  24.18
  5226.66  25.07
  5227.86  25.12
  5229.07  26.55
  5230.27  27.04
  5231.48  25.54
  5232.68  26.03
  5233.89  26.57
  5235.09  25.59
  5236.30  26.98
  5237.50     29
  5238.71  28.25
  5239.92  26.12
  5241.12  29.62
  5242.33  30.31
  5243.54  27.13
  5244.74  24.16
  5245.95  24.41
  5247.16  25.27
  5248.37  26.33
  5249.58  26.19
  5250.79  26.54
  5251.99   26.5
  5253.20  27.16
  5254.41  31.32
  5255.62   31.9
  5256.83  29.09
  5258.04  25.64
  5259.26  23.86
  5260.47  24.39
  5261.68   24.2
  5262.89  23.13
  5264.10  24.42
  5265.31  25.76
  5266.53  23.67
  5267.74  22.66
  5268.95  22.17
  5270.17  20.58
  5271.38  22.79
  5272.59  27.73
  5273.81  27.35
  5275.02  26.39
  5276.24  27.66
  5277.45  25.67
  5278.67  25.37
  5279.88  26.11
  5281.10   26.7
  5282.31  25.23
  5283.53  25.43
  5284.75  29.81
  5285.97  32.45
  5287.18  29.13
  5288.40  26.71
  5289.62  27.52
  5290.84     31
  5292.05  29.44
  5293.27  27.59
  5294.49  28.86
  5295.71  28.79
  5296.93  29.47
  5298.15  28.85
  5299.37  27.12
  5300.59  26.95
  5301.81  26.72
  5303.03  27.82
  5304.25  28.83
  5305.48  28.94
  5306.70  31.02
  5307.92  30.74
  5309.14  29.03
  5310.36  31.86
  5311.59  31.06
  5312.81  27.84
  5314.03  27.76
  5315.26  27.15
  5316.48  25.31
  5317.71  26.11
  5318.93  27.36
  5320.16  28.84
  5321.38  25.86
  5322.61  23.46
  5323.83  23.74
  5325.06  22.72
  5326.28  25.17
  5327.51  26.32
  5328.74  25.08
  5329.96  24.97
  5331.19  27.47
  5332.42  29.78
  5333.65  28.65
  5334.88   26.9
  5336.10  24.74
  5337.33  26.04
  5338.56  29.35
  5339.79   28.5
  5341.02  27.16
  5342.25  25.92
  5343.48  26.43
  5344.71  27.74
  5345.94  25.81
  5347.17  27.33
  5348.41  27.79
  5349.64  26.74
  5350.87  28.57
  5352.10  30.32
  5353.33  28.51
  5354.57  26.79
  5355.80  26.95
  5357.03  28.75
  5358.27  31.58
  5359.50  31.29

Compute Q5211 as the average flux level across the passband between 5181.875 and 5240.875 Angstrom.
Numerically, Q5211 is 24.1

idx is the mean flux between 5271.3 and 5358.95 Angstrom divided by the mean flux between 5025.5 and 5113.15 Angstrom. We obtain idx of 1.16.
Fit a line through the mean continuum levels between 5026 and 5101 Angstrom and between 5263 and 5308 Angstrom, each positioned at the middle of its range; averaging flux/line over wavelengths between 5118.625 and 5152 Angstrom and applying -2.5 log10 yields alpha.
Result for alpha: 0.00 mag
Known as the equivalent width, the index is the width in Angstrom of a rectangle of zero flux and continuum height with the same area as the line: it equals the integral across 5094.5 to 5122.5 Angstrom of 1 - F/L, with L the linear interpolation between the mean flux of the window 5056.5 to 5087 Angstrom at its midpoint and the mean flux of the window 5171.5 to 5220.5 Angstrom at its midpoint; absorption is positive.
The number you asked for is -1.3 Angstrom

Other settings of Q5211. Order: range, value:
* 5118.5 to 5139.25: 24.3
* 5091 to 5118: 24.2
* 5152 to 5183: 22.4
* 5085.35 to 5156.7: 24.5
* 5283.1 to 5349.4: 27.6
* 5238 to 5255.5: 27.2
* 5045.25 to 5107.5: 23.8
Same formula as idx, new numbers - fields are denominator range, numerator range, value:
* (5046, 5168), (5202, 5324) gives 1.10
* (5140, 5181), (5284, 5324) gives 1.20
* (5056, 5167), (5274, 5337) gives 1.15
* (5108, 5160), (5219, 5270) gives 1.06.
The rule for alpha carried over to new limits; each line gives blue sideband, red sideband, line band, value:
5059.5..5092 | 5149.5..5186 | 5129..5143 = -0.09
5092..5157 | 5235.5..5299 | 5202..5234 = 0.07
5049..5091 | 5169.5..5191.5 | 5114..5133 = -0.08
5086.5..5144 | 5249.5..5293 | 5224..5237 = 0.01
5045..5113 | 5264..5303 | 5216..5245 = -0.01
